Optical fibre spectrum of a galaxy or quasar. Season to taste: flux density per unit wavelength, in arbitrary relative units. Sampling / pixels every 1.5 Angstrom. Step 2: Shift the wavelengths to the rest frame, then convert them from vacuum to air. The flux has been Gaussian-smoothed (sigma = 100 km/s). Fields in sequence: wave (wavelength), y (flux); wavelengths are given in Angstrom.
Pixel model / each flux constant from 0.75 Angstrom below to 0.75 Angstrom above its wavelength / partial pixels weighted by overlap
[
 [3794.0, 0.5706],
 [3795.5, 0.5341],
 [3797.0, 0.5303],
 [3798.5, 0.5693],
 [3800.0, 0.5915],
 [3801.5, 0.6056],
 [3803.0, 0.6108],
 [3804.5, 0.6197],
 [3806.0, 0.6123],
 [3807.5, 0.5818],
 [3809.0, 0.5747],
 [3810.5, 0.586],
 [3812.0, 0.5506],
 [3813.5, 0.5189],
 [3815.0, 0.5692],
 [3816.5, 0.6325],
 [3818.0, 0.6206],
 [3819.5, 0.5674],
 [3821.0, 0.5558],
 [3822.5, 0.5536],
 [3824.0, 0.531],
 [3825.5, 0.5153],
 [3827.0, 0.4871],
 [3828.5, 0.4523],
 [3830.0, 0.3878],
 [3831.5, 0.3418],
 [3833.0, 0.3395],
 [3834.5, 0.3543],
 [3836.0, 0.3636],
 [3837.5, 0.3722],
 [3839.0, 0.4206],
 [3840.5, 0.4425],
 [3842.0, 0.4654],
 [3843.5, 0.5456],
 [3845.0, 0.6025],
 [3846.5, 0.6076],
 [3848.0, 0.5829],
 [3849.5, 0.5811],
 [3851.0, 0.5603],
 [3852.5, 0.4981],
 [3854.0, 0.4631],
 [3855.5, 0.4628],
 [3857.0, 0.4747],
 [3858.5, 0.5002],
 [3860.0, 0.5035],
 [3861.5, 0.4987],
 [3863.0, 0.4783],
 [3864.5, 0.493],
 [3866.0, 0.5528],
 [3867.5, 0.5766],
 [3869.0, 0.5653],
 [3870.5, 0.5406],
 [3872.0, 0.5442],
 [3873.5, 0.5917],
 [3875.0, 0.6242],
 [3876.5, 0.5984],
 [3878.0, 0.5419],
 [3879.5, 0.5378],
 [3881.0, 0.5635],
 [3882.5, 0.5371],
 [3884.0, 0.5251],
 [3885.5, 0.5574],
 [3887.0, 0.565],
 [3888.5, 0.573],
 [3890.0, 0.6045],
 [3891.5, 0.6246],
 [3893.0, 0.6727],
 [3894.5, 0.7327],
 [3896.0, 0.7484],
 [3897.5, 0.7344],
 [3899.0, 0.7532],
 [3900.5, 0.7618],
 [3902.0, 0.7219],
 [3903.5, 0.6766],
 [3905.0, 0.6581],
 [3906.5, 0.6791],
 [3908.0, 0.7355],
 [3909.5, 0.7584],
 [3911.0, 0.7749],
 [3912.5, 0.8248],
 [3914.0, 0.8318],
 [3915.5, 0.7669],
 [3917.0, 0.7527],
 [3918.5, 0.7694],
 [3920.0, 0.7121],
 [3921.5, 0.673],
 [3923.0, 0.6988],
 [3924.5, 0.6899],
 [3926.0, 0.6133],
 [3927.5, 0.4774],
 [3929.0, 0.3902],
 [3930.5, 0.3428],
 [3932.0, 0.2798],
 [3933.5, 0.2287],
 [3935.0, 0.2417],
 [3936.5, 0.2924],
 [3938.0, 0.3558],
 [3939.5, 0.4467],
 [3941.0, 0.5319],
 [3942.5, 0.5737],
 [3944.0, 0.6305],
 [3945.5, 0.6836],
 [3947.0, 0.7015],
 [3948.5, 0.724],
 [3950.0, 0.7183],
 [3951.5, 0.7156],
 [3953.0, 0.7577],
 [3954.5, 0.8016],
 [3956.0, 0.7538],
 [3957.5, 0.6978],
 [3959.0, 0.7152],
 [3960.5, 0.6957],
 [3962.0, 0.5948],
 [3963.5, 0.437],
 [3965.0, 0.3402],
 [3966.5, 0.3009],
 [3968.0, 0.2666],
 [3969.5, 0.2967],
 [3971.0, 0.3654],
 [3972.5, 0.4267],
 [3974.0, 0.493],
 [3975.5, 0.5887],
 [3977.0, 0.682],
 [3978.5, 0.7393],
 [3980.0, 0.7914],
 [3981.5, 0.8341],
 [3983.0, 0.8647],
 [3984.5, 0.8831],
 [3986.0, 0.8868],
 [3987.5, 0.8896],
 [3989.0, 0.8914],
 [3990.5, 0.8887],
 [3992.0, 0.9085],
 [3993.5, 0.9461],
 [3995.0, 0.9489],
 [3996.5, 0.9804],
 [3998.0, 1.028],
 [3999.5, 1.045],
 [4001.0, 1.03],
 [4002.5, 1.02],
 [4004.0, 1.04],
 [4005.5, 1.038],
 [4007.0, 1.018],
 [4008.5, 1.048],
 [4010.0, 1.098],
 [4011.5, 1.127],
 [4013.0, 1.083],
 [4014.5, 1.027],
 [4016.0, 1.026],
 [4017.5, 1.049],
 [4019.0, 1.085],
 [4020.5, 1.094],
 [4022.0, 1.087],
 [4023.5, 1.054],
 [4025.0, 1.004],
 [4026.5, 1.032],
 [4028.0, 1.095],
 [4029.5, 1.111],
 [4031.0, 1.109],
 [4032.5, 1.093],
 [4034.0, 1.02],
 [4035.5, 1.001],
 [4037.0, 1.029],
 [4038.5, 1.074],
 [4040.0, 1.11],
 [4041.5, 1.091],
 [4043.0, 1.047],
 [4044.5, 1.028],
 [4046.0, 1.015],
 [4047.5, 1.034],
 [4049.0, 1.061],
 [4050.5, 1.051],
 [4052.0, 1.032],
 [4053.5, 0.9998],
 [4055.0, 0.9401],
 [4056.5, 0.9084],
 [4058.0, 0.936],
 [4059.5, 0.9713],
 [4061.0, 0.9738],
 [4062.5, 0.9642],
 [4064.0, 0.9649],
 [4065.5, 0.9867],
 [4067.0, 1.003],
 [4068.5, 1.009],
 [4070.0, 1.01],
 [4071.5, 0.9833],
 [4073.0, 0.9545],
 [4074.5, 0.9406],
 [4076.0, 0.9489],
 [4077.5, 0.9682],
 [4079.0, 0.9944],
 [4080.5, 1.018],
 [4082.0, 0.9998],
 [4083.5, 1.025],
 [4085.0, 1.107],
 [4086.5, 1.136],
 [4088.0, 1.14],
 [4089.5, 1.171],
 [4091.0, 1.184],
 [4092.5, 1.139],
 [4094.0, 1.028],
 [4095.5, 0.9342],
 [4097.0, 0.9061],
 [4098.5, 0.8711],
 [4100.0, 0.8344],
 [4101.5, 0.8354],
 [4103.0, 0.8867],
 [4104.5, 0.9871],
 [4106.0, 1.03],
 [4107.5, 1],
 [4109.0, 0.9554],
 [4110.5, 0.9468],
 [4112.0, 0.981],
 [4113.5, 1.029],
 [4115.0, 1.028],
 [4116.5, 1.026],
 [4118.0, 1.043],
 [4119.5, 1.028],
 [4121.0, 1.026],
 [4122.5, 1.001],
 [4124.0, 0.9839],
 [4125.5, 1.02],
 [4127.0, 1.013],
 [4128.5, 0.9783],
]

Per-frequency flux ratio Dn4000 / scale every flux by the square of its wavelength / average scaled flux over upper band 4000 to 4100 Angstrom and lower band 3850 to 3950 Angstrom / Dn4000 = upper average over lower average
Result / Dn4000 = 1.89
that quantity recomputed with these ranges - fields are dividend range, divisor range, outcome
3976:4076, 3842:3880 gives 2.00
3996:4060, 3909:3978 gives 1.89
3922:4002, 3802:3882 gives 1.31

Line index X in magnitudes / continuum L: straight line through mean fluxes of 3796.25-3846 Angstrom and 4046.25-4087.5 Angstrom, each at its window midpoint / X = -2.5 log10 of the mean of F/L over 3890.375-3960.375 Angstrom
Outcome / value 0.12 mag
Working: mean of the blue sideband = 0.518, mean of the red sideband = 0.998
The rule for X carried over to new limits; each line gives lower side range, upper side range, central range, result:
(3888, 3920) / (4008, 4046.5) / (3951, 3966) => 0.33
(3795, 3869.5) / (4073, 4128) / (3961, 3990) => 0.27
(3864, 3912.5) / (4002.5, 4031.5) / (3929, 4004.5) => 0.34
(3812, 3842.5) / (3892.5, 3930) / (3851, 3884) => 0.10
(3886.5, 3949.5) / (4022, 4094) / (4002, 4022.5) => -0.18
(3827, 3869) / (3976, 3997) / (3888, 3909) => -0.12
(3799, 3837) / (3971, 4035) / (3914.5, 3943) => 0.43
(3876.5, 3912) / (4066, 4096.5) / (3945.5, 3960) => 0.06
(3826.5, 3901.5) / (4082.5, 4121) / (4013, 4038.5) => -0.23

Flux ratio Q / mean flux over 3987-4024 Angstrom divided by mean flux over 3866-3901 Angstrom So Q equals 1.67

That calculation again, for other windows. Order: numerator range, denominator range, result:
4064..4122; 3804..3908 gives 1.80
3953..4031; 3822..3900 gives 1.59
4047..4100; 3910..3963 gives 1.64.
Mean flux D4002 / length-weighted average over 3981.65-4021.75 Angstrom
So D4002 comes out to 0.997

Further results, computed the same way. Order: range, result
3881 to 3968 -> 0.613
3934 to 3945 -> 0.44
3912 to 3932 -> 0.641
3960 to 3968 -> 0.447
